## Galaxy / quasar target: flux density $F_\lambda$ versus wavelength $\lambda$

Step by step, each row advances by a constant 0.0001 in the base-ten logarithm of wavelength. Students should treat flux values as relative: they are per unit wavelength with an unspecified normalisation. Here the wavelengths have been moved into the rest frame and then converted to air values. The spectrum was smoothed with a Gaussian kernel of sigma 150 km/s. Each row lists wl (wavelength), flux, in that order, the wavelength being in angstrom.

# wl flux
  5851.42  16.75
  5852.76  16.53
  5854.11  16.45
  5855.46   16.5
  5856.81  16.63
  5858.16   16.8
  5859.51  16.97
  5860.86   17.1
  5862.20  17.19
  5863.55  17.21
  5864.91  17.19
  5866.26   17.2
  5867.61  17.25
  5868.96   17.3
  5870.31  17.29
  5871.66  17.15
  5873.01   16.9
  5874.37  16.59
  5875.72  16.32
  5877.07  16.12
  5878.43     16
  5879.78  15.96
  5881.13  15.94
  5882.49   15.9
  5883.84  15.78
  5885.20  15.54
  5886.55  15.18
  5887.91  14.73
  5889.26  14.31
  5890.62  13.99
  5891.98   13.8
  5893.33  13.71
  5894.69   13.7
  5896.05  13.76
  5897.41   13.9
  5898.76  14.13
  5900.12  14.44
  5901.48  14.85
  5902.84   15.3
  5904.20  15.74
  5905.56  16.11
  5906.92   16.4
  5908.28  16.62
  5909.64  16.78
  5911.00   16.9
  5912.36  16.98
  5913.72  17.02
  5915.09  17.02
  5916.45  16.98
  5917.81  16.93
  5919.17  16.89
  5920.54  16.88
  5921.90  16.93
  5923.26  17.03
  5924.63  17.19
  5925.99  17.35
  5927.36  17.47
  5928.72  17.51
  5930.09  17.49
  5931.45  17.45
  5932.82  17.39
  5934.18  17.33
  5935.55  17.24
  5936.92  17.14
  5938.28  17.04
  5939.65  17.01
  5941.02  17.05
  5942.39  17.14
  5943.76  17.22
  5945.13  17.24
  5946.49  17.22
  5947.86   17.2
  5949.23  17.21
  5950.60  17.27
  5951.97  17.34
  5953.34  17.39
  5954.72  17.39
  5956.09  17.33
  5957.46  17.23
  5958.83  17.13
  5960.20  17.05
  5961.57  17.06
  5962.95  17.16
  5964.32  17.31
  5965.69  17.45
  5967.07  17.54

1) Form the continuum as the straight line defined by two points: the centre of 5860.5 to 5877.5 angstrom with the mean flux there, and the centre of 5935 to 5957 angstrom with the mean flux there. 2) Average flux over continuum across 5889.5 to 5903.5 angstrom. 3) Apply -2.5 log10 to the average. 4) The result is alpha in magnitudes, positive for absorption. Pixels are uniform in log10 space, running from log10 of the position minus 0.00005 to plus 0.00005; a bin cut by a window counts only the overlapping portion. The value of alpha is 0.20 mag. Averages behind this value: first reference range 17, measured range 14.2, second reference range 17.2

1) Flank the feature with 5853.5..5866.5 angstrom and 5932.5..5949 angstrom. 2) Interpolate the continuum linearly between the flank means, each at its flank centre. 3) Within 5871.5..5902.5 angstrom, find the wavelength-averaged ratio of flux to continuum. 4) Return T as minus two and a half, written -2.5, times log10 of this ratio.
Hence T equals 0.13 mag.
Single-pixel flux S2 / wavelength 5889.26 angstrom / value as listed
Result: 14.31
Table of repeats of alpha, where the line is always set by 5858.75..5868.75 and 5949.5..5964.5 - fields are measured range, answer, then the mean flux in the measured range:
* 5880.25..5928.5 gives 0.09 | 15.8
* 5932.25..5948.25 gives 0.00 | 17.2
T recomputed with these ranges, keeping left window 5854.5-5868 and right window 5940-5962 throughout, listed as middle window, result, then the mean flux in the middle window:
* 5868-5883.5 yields 0.03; 16.5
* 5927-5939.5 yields -0.01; 17.3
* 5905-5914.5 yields 0.03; 16.7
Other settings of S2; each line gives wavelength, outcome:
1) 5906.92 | 16.4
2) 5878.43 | 16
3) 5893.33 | 13.71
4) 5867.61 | 17.25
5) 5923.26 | 17.03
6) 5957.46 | 17.23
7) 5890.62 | 13.99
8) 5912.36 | 16.98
